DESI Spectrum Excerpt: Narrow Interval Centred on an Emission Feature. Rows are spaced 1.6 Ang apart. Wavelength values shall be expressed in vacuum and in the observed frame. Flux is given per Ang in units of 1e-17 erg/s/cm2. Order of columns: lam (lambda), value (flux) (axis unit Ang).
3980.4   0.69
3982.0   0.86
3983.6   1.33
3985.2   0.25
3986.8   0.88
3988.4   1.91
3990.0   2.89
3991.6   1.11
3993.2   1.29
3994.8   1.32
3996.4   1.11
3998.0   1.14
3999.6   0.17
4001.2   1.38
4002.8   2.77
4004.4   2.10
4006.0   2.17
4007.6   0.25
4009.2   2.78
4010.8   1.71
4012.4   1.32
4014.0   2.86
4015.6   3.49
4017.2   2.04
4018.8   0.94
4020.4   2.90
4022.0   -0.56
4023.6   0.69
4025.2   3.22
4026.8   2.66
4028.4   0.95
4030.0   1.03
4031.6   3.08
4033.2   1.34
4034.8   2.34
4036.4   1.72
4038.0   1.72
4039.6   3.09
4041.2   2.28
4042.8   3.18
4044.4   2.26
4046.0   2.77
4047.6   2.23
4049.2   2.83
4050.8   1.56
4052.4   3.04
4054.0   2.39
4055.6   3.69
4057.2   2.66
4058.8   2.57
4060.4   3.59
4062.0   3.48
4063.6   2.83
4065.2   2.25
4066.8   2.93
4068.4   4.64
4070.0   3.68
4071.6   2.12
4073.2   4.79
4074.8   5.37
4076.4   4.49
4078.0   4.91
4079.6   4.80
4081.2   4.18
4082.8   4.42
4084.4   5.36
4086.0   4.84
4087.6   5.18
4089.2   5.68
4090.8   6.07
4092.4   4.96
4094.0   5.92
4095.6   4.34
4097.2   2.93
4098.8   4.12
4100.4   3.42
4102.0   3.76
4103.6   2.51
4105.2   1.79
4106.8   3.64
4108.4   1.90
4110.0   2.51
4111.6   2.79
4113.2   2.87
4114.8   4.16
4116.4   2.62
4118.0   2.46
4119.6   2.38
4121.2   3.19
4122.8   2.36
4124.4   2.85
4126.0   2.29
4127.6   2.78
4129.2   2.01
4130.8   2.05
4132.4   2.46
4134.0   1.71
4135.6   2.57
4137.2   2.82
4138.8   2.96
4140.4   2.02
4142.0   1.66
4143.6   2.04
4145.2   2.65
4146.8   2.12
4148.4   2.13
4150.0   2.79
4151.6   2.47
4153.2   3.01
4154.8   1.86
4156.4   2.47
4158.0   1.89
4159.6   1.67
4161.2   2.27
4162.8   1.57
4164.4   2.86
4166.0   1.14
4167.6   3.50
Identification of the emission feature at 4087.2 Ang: C IV 1549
